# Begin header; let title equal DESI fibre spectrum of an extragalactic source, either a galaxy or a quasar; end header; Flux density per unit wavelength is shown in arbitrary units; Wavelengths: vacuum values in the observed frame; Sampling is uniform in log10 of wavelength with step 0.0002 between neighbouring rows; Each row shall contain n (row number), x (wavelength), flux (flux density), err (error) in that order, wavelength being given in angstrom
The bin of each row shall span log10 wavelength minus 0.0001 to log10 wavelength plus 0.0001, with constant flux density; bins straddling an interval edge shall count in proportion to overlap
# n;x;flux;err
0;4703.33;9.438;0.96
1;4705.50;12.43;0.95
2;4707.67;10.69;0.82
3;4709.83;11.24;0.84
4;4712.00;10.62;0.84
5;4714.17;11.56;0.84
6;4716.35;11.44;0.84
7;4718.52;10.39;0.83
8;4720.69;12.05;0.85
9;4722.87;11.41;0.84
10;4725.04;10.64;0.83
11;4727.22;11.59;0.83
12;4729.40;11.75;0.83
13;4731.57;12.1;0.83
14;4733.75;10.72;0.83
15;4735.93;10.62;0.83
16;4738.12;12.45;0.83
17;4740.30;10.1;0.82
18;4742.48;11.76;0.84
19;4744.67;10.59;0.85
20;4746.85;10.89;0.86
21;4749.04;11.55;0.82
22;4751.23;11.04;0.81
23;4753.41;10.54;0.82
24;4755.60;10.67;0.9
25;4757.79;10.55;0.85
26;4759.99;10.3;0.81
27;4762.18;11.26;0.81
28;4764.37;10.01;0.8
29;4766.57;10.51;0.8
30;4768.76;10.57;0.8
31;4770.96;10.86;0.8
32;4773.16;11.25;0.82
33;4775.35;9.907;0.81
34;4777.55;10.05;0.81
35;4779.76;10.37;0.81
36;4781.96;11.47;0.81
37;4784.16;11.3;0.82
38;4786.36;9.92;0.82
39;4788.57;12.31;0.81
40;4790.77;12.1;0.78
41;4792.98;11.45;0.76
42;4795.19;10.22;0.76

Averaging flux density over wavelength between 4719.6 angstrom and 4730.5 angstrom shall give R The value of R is 11.5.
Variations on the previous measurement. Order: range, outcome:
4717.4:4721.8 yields 11.2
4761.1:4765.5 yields 10.6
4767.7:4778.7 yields 10.5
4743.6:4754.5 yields 10.9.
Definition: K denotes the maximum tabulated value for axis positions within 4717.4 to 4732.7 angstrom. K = 12.1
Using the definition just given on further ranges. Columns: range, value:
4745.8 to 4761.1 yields 11.55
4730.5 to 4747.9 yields 12.45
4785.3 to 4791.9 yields 12.31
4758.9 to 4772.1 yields 11.26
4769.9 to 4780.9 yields 11.25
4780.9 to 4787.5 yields 11.47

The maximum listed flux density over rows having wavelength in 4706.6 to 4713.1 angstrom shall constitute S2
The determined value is 11.24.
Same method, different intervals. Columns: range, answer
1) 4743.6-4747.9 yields 10.89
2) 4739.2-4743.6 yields 11.76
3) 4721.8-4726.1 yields 11.41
